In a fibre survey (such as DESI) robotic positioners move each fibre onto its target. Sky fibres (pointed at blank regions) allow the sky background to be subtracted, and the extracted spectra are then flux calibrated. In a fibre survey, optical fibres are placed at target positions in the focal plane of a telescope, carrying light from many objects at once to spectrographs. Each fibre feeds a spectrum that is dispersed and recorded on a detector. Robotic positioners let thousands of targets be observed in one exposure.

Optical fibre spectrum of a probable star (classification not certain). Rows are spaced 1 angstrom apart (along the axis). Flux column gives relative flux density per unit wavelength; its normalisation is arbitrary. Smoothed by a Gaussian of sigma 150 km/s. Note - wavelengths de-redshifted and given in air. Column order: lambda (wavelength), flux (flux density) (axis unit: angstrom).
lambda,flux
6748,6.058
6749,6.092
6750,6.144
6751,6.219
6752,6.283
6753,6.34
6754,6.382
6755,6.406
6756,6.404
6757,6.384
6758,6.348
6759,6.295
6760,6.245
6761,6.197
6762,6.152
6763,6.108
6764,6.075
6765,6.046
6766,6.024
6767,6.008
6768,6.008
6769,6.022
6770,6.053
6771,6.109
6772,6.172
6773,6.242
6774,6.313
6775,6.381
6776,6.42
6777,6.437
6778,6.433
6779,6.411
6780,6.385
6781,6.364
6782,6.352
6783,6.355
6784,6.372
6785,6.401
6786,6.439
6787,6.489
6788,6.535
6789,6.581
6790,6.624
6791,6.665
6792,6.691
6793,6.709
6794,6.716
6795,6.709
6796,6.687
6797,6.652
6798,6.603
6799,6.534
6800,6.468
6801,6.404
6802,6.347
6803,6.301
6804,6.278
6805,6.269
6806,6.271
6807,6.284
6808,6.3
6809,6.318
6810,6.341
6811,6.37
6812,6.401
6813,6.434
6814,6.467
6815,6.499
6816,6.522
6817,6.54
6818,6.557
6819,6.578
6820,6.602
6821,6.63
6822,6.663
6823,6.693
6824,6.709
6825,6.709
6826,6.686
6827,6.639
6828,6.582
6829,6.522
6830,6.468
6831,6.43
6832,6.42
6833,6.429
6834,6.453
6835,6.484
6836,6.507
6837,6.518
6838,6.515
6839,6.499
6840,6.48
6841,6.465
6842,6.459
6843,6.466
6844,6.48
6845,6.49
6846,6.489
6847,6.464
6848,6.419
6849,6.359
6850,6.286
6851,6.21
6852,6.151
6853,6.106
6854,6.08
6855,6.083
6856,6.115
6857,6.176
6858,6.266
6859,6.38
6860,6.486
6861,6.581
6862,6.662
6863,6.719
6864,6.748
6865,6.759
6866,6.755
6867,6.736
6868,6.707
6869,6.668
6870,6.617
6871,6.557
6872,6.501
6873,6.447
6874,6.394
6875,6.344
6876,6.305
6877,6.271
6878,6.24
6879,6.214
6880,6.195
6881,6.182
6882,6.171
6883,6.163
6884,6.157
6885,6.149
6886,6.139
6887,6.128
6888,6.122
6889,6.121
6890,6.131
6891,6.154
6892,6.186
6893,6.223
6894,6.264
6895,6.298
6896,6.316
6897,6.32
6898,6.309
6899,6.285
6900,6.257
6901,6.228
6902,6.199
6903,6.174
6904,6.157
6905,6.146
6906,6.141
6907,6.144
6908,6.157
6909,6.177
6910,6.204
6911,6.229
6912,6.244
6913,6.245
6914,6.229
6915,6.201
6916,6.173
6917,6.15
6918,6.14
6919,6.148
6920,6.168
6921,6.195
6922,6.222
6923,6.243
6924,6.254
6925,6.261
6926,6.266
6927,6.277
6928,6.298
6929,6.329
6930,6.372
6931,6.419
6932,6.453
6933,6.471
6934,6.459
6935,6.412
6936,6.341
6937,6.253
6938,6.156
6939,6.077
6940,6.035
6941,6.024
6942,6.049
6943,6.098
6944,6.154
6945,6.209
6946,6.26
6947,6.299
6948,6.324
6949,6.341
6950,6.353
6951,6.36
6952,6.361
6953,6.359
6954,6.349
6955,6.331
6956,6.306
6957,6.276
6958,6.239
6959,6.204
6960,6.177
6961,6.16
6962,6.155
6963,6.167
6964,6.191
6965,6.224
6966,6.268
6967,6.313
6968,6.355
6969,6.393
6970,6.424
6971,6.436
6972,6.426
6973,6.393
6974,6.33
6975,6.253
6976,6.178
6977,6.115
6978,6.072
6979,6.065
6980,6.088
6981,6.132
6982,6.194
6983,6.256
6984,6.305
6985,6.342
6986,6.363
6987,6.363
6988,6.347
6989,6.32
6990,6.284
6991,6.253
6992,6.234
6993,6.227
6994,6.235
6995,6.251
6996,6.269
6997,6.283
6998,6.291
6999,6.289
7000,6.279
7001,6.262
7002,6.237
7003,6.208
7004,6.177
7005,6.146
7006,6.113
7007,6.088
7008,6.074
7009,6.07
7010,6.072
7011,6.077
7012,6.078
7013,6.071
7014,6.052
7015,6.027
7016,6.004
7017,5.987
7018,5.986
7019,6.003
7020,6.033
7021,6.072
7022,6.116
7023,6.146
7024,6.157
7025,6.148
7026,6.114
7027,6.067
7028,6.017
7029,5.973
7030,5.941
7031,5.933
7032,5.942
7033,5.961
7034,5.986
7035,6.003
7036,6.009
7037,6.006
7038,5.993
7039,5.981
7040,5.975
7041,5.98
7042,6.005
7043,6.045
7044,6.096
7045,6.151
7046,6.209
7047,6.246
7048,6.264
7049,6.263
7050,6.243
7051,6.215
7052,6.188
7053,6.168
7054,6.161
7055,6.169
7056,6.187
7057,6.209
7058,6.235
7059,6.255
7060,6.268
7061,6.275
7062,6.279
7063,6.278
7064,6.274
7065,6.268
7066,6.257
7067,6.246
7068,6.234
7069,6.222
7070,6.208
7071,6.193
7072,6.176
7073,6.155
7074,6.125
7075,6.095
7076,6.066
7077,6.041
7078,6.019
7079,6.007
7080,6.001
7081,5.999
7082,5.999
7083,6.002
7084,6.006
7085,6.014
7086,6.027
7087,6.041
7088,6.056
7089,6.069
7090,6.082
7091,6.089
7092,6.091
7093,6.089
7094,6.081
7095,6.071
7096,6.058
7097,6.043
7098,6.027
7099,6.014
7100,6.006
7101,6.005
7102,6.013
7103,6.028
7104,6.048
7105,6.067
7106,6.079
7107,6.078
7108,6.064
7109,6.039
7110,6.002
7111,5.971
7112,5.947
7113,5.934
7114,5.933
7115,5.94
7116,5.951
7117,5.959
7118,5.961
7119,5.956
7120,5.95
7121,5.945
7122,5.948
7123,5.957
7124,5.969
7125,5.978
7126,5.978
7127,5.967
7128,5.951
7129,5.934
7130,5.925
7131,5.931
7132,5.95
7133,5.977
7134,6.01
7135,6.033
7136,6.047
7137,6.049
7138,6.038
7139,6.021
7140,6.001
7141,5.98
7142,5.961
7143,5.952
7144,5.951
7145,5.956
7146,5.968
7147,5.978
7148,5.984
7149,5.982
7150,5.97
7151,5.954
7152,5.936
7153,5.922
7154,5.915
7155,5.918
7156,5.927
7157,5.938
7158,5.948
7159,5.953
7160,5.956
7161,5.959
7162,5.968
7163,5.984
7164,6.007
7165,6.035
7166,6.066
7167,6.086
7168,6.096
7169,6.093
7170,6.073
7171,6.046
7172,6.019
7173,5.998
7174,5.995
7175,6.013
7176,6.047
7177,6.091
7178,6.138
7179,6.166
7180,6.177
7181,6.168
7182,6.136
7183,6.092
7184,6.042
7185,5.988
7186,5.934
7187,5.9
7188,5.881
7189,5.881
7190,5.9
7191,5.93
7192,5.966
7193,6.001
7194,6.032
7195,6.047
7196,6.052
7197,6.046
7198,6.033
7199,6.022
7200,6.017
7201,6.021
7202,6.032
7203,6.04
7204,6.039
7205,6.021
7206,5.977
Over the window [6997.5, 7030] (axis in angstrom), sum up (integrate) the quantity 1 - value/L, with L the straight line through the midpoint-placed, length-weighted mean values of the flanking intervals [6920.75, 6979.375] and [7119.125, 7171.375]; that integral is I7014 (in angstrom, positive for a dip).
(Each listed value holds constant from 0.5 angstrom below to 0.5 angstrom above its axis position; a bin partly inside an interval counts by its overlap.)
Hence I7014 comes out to 0.4 angstrom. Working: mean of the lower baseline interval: 6.27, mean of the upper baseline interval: 5.98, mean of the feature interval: 6.1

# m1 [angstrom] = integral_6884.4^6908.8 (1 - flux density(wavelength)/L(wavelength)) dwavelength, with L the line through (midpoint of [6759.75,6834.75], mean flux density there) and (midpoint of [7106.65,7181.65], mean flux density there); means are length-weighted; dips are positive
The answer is 0.4 angstrom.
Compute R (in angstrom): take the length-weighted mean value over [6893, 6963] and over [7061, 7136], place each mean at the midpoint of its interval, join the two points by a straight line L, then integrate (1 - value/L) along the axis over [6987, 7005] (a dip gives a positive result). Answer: -0.3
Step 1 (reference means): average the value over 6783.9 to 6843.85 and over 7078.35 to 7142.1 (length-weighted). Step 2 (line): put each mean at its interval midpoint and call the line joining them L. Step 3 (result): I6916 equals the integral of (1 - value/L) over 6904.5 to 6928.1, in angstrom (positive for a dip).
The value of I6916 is 0.5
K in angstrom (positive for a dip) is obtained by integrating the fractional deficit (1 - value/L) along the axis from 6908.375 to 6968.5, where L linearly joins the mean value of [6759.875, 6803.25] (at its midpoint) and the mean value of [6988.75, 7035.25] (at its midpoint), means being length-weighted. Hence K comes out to -0.5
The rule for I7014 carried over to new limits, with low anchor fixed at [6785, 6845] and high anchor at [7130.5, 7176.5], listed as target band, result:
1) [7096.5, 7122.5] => 0.3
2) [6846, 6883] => 0.2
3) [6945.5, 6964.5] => 0.1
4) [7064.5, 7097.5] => 0.0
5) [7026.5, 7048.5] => 0.5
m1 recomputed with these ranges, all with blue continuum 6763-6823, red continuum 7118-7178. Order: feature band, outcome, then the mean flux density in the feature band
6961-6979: -0.2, 6.27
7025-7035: 0.2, 6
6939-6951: 0.1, 6.2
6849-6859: 0.2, 6.18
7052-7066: -0.3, 6.23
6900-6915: 0.2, 6.19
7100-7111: 0.0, 6.04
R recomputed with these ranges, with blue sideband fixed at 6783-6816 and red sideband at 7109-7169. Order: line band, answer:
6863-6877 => -0.4 angstrom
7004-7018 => 0.2 angstrom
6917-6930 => 0.1 angstrom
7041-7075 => -0.6 angstrom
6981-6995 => -0.2 angstrom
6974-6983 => 0.1 angstrom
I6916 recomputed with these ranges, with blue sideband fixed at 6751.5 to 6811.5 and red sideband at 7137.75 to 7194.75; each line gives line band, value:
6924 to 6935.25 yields -0.3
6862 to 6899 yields -0.5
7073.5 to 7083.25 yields 0.1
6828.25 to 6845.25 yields -0.5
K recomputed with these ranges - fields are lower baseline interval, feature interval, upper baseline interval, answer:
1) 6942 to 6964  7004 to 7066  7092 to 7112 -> 0.3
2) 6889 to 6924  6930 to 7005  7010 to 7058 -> -1.4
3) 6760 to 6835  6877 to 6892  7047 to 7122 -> 0.4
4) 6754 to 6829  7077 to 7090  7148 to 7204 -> 0.2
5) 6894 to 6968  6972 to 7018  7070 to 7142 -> -0.2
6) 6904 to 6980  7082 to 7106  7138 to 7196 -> 0.1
